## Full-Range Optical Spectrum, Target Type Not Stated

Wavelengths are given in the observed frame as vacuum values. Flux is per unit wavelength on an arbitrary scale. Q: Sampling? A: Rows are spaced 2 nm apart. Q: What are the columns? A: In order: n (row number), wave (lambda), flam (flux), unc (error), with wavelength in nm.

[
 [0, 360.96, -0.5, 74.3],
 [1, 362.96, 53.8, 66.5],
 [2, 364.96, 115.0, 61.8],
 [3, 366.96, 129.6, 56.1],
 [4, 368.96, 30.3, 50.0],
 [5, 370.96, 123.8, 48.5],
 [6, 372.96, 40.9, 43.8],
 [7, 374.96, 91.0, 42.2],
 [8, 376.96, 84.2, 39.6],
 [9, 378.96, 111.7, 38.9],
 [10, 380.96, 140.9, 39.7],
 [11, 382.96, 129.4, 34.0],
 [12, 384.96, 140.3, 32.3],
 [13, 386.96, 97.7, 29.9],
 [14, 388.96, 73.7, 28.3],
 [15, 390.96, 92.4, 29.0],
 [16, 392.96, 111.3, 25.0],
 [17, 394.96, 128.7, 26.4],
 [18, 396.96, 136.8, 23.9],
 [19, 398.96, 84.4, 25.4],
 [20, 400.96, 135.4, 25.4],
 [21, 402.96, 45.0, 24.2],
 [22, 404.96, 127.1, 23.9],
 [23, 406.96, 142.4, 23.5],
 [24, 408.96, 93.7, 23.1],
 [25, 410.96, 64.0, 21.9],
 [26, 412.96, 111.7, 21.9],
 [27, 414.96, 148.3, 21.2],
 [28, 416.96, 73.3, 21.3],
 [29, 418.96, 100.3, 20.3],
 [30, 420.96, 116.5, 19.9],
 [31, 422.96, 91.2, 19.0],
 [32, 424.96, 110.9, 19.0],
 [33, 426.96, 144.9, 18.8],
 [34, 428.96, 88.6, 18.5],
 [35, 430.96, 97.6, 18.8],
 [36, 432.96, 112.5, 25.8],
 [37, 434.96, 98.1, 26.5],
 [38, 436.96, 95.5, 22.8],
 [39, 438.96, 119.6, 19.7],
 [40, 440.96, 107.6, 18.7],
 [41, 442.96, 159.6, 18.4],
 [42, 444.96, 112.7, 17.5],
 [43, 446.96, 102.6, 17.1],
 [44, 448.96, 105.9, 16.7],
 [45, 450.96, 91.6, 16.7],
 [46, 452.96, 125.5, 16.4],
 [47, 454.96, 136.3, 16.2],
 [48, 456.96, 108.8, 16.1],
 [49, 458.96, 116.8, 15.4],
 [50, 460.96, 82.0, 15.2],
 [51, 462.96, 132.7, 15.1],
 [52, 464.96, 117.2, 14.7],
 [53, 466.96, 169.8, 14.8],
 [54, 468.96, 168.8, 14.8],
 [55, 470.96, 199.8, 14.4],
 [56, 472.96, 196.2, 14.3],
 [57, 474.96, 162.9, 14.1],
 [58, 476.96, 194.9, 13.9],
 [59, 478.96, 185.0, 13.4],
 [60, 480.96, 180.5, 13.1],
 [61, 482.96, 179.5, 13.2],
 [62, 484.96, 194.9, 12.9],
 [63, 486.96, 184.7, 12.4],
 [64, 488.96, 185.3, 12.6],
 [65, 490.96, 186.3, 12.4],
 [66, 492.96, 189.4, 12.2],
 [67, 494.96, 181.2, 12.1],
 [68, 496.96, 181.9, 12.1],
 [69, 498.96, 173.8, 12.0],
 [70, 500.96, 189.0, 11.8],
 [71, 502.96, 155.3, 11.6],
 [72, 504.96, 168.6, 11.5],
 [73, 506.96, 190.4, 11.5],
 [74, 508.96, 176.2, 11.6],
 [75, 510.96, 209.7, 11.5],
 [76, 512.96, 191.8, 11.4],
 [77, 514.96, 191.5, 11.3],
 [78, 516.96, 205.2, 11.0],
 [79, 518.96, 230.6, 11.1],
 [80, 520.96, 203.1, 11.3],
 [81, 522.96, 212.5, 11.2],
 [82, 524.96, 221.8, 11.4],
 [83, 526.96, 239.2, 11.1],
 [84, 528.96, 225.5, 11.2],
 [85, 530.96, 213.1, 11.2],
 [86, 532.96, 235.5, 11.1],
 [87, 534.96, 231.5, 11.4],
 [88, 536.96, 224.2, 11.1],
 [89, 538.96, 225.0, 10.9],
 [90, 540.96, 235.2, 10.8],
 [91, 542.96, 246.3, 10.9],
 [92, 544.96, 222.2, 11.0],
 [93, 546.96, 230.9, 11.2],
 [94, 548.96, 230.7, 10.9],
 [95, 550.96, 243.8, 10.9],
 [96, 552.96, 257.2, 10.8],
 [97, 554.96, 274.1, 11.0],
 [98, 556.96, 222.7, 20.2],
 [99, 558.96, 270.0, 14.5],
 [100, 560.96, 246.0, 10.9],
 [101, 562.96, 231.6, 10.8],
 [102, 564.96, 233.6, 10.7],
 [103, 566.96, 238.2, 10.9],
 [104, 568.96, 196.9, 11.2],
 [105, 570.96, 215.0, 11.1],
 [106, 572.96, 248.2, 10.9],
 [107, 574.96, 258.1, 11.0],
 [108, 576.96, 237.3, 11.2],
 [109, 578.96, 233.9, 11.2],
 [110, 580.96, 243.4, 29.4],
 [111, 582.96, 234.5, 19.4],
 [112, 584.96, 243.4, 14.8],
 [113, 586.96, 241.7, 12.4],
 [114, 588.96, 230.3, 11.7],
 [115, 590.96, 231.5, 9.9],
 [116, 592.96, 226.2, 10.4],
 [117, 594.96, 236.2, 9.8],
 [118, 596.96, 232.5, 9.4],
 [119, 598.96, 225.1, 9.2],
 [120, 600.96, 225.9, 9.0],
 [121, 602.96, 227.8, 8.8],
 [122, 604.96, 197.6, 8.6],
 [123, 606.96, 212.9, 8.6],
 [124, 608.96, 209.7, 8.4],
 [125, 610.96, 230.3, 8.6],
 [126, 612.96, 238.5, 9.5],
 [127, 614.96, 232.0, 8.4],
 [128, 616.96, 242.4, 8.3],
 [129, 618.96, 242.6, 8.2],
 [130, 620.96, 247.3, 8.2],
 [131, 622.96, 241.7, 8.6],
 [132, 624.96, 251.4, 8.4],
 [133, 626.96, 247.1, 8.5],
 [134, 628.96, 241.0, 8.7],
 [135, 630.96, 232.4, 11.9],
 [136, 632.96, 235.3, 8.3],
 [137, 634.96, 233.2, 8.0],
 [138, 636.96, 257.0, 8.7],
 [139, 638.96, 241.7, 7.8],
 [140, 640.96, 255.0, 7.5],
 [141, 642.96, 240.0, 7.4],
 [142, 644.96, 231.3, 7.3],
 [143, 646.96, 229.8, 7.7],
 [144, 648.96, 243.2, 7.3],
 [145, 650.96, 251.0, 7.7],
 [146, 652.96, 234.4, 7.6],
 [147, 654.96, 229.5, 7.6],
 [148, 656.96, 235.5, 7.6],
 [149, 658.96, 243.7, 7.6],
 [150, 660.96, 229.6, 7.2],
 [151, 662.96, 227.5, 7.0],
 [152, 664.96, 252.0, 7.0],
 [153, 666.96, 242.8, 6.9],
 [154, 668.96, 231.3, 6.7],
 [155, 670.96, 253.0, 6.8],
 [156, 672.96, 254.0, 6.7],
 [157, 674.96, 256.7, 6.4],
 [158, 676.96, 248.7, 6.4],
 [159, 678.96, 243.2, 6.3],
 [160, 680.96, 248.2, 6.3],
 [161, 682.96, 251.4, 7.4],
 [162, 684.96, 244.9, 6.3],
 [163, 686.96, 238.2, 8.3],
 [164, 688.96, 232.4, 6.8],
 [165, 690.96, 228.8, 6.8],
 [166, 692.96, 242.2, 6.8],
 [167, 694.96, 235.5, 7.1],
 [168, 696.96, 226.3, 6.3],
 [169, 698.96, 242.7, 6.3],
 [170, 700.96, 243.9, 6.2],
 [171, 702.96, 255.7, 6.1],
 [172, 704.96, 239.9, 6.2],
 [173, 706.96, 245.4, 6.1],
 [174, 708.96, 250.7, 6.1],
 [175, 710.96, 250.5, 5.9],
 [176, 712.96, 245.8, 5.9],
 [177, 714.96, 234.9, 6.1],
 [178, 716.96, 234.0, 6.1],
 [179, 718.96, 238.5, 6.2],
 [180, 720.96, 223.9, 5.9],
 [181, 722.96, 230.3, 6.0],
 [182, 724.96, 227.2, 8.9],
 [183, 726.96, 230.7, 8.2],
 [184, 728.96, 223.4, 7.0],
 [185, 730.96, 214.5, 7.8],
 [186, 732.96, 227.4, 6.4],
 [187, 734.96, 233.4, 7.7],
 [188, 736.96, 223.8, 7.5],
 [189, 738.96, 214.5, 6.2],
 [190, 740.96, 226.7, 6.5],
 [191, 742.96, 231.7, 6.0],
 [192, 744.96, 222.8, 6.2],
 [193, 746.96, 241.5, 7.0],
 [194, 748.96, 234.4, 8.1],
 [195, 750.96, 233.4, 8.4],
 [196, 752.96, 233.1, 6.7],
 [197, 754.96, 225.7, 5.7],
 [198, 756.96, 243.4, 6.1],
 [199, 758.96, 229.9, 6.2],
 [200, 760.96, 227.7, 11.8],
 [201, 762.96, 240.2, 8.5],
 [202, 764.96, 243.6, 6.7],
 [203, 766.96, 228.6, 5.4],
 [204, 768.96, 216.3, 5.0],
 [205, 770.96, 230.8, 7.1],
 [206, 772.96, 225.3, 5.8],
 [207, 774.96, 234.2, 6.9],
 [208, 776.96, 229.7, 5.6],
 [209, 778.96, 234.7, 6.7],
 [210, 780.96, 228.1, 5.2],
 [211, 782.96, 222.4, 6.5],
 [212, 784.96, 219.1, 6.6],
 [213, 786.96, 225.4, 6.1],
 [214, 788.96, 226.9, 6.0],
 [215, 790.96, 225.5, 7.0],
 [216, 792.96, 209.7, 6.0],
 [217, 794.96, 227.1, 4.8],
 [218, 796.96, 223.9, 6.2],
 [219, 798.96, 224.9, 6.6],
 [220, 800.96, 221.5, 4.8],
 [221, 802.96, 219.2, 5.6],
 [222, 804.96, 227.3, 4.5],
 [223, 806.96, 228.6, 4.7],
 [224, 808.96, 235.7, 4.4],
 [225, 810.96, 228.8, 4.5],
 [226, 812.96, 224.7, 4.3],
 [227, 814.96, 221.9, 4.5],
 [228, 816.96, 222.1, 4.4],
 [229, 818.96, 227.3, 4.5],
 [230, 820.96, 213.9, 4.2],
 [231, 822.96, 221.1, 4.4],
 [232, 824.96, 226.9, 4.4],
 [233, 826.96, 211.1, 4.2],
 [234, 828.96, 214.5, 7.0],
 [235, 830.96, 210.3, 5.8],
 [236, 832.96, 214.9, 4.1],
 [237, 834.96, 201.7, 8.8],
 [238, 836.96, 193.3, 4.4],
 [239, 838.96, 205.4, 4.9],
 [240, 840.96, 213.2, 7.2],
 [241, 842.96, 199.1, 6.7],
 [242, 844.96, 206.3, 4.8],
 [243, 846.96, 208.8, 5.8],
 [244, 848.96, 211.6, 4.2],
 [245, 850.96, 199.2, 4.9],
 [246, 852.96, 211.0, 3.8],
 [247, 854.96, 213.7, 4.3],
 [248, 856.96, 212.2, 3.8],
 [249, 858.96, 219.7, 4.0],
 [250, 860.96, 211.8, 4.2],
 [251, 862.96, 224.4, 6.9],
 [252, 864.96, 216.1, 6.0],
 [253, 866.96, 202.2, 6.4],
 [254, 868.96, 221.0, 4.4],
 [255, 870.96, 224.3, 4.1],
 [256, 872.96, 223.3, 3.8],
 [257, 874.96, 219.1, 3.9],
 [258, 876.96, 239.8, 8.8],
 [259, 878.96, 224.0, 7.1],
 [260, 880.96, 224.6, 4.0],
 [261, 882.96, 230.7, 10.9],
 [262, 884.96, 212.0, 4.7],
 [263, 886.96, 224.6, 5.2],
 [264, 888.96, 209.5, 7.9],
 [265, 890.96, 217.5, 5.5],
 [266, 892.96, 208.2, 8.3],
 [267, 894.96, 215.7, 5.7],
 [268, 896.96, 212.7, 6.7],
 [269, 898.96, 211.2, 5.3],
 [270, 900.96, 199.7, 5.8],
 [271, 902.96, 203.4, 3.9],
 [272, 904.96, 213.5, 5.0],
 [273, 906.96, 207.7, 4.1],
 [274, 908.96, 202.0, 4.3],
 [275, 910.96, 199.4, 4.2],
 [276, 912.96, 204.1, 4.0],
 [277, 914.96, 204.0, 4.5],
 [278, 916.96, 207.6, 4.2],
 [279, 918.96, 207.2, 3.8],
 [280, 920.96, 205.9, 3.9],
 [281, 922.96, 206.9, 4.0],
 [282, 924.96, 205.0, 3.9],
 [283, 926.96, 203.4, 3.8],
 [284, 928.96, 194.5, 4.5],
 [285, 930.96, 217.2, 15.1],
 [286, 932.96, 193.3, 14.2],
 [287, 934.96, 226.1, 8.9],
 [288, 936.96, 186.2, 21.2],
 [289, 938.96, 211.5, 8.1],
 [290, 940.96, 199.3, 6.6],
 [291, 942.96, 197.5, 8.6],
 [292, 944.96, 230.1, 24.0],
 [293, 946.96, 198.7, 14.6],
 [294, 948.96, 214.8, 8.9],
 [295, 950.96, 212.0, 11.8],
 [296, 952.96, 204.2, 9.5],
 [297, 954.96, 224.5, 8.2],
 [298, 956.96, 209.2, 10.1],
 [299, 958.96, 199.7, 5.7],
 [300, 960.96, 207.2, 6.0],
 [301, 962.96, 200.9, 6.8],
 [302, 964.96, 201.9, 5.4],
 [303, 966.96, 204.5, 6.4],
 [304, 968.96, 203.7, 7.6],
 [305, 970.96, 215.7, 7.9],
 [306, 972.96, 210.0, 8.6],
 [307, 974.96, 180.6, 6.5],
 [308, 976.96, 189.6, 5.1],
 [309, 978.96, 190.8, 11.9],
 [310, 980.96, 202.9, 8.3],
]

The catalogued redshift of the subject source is 0.17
